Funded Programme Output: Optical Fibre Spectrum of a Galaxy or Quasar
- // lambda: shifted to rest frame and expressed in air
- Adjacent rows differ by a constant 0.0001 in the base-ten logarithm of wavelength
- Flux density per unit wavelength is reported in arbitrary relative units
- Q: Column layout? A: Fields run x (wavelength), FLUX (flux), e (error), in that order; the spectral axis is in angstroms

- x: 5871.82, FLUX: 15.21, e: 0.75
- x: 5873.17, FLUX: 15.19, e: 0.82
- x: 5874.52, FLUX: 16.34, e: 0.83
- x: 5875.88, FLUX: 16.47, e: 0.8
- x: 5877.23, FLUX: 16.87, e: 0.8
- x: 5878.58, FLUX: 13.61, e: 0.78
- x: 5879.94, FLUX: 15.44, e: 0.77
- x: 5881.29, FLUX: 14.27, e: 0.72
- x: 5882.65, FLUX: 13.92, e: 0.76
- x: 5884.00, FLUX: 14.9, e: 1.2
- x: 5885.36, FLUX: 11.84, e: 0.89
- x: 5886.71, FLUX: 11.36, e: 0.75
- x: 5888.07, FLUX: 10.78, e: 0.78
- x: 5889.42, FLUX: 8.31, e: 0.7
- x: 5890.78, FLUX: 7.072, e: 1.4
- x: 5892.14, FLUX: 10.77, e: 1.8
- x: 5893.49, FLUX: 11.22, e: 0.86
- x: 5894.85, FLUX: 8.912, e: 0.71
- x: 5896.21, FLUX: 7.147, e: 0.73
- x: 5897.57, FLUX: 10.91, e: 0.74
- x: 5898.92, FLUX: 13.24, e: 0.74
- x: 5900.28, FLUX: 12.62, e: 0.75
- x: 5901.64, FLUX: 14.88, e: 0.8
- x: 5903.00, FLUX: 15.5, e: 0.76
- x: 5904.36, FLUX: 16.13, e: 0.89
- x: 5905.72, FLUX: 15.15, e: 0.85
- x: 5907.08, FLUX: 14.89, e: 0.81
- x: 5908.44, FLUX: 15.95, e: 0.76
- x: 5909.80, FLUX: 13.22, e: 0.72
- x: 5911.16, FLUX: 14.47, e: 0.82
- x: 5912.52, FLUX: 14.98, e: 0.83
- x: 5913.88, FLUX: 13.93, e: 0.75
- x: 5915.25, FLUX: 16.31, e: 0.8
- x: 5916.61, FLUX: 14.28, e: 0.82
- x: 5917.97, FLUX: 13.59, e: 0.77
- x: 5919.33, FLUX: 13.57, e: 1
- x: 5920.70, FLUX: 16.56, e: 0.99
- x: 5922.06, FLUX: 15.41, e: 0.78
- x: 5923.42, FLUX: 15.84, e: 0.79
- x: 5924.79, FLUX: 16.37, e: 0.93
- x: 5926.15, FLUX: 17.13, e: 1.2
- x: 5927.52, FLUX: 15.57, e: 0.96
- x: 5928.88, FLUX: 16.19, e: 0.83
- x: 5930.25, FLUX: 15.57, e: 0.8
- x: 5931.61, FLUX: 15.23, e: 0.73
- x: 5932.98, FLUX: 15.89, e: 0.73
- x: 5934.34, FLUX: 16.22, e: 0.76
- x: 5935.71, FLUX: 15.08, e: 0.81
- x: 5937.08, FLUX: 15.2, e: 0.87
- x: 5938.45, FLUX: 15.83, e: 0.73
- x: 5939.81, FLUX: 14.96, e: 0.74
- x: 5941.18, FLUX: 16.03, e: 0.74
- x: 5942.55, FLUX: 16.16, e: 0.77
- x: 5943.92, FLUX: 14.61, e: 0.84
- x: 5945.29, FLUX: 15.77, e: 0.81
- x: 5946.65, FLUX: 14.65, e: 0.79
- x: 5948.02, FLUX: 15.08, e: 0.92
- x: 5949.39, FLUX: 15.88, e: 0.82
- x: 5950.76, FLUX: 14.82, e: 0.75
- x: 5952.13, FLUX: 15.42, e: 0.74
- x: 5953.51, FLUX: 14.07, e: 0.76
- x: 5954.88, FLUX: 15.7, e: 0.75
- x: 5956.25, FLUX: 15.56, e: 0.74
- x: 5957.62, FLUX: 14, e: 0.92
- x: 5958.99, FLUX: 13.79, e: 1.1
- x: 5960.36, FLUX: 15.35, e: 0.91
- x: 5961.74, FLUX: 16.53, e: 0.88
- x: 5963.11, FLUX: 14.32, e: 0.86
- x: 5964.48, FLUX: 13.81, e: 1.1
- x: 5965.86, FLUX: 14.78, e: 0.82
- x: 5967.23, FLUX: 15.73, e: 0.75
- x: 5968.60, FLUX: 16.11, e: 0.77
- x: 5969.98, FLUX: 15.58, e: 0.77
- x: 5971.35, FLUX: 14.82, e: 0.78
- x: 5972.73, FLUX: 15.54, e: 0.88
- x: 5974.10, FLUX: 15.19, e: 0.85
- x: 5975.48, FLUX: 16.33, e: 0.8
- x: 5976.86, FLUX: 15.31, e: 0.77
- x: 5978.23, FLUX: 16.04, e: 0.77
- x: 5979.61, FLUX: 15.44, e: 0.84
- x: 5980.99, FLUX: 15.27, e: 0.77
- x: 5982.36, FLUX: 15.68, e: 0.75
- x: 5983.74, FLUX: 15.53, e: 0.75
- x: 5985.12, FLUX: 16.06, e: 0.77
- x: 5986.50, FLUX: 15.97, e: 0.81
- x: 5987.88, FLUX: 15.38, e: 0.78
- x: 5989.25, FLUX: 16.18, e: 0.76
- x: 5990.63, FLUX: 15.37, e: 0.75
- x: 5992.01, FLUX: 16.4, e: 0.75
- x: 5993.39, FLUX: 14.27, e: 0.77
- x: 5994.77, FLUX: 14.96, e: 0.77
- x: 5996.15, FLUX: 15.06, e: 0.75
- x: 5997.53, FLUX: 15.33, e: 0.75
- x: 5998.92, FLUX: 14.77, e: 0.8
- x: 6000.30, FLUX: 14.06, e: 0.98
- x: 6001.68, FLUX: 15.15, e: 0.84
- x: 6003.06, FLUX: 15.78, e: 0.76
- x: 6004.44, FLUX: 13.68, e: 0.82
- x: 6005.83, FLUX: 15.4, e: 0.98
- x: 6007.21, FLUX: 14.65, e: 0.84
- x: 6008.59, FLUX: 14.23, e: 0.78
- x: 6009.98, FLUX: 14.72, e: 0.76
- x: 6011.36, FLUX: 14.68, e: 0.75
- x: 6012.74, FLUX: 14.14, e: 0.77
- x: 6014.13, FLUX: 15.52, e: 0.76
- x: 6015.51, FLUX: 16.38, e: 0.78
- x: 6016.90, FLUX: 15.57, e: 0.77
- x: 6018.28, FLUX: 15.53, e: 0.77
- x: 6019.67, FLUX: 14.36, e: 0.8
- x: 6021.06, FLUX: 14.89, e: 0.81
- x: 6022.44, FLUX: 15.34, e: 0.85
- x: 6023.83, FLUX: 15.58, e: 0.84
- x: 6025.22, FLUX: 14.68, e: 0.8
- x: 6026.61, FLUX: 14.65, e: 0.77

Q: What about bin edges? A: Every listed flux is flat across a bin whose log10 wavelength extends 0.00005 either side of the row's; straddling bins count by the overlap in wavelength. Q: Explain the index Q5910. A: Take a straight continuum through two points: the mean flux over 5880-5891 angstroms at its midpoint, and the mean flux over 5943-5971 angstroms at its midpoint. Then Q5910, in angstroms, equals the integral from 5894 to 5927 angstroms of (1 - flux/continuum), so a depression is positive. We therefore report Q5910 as -2.8 angstroms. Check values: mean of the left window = 12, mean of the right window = 15.1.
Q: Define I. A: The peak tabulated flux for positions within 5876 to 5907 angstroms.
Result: 16.87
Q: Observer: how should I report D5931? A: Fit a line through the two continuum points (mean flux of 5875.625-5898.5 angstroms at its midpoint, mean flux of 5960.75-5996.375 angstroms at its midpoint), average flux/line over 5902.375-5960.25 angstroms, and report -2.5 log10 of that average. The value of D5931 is -0.12 mag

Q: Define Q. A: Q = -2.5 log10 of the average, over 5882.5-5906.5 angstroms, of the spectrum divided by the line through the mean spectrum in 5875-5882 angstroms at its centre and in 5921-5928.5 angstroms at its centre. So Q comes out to 0.30 mag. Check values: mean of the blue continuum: 15.3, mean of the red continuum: 16.1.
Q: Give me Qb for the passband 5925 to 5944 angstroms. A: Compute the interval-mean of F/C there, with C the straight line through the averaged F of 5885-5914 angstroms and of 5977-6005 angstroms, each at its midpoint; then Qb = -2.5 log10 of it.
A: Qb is -0.17 mag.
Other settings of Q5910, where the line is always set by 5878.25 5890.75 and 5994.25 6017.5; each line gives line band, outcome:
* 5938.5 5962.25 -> -2.5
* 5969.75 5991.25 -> -1.8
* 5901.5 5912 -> -1.8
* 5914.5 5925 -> -1.6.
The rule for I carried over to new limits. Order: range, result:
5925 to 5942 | 17.13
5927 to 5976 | 16.53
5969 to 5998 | 16.4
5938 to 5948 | 16.16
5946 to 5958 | 15.88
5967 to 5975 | 16.11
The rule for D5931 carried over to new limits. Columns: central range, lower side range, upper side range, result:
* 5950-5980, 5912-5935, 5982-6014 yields 0.00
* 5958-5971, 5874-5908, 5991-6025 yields -0.06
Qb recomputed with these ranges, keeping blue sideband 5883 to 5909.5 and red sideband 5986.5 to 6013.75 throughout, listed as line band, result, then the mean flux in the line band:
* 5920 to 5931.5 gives -0.227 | 16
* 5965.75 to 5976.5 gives -0.097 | 15.5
